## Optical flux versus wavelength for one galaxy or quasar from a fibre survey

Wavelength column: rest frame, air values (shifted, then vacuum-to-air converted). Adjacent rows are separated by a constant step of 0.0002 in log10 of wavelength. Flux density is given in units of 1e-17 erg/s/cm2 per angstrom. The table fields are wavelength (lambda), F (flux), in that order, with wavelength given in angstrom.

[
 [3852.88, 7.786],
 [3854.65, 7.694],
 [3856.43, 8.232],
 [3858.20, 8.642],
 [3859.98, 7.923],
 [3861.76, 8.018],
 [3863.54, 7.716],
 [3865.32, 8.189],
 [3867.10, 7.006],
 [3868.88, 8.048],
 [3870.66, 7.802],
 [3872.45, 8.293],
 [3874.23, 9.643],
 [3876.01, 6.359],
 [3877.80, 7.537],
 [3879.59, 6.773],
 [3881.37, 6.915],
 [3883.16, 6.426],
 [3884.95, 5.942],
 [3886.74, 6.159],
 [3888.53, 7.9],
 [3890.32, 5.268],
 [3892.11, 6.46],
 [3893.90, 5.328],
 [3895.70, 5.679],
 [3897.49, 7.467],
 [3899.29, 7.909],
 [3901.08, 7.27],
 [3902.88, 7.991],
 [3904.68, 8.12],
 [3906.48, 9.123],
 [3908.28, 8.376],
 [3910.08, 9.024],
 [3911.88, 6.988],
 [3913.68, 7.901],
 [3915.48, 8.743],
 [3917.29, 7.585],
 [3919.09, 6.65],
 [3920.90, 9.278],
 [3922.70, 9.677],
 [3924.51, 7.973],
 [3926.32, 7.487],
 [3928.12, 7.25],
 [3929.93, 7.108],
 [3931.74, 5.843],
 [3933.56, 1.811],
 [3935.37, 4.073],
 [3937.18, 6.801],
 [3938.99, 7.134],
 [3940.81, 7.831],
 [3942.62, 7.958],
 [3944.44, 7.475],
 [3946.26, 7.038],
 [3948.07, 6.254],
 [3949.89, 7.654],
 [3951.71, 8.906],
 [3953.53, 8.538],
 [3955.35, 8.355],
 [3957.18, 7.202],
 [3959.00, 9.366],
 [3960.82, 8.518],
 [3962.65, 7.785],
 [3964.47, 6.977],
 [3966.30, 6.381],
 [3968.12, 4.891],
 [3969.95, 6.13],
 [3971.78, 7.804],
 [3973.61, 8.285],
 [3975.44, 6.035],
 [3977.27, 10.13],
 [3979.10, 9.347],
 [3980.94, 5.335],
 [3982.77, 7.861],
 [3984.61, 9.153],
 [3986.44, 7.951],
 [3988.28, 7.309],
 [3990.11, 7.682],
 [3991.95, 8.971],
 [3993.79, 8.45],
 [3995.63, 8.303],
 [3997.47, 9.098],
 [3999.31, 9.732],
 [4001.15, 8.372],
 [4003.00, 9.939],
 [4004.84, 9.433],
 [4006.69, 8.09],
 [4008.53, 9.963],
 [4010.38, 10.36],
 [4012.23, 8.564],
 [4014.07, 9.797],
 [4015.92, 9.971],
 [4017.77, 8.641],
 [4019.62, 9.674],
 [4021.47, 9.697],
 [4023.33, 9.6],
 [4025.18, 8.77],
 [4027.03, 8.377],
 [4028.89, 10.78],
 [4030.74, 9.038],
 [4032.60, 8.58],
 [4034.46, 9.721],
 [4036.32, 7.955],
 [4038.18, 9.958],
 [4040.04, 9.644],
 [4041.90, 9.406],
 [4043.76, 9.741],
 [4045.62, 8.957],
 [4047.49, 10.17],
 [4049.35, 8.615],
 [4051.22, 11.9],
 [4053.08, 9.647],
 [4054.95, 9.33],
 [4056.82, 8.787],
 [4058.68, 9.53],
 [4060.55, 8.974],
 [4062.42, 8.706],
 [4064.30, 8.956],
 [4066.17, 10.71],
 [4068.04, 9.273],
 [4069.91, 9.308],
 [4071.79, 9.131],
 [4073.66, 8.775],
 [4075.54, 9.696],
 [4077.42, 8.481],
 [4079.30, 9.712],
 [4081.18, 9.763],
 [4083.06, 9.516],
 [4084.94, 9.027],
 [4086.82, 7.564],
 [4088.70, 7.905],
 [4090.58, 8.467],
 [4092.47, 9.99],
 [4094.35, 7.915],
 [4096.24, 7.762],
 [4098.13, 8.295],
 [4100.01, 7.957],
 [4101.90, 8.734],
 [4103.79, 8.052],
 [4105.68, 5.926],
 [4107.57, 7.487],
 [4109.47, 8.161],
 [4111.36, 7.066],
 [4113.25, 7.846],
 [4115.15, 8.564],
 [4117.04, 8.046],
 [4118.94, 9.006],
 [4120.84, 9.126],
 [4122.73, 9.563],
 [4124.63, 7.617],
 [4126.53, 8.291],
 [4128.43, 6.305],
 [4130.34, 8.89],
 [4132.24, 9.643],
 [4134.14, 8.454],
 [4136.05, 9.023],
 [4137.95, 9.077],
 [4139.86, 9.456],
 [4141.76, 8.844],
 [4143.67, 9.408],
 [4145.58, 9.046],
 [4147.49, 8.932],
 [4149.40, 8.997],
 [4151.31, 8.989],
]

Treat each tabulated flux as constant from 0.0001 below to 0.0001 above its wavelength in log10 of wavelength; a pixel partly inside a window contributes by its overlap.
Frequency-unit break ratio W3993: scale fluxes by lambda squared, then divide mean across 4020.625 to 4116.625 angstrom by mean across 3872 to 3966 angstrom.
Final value 1.31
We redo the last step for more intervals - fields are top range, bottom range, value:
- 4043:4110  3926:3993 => 1.29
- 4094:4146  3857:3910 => 1.27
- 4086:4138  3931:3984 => 1.24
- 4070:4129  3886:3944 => 1.28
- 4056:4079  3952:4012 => 1.17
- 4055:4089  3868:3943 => 1.37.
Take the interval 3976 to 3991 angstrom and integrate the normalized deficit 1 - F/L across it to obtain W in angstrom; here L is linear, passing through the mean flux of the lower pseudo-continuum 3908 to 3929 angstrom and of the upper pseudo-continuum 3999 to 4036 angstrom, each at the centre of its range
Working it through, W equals 1.4 angstrom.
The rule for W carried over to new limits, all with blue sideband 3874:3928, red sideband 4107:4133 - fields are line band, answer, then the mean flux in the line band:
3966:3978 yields 1.0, 7.09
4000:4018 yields -3.4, 9.34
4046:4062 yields -3.1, 9.57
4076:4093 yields -1.7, 8.93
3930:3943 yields 2.8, 5.92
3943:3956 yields -0.2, 7.74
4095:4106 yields 0.4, 7.9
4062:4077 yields -2.3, 9.31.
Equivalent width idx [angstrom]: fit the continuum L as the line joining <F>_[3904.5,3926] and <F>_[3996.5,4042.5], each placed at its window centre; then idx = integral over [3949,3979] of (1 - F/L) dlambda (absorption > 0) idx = 3.5 angstrom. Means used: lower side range 8.27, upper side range 9.32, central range 7.73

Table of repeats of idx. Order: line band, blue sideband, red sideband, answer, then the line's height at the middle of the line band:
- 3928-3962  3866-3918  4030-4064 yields 4.04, 8.06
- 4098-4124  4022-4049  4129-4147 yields 2.81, 9.11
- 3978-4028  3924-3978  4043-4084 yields -3.80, 8.21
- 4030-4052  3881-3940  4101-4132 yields -4.98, 7.71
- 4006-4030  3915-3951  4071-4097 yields -4.02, 8.07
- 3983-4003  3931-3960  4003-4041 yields -0.18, 8.47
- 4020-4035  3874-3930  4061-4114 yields -2.04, 8.21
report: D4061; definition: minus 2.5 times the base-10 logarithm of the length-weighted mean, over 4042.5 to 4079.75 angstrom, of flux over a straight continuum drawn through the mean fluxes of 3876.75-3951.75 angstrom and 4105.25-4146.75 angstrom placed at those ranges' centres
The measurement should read -0.171 mag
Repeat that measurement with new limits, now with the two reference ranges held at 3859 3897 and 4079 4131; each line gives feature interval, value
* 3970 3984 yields -0.017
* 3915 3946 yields 0.047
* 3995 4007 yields -0.169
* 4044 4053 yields -0.229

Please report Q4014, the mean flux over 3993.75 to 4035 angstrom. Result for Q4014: 9.27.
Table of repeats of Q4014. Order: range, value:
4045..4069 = 9.51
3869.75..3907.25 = 7.15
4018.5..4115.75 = 8.95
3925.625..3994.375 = 7.34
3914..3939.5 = 6.98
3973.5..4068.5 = 9.07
